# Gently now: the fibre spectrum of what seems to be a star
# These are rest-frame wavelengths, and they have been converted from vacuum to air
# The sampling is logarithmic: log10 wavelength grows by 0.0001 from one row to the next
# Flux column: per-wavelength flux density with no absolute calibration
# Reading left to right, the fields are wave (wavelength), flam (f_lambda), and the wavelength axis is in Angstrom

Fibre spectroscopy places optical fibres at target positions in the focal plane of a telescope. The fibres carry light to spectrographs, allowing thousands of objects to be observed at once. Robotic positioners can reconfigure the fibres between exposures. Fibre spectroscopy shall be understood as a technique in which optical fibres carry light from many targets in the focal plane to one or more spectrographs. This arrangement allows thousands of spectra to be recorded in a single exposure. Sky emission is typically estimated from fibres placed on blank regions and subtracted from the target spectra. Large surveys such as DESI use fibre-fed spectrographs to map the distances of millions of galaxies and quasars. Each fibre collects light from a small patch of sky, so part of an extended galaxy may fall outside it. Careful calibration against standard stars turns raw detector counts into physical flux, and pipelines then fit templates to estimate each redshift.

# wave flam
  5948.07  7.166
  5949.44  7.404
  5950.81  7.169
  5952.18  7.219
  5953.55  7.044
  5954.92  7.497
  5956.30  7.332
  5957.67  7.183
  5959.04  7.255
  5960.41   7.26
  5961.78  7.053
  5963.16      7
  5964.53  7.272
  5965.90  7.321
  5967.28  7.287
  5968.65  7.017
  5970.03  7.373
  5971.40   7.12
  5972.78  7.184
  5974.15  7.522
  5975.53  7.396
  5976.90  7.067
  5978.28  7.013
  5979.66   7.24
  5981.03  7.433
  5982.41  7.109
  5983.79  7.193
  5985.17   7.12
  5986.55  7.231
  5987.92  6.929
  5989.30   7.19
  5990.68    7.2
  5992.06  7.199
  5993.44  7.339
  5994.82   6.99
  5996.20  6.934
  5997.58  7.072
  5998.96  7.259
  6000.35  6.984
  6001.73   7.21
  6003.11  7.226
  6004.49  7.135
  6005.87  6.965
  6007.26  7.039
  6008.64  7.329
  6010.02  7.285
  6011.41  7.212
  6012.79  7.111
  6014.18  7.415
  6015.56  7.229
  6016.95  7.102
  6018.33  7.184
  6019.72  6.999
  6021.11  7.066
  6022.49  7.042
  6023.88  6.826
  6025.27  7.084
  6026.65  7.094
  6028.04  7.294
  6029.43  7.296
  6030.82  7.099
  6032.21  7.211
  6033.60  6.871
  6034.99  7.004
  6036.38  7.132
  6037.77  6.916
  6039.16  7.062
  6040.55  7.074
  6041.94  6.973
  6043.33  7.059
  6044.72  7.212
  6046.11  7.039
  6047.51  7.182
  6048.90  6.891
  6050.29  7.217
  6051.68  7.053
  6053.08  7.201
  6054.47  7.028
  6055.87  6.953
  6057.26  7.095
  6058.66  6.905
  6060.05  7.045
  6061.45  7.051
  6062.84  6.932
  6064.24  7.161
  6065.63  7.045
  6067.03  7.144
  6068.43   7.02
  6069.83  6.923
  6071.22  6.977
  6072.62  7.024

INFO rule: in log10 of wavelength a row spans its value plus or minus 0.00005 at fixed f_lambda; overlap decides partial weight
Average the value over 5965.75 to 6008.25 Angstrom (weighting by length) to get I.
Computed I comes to 7.17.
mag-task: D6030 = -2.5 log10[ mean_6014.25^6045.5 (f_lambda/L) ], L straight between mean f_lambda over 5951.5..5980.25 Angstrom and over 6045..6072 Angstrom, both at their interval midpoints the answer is 0.002 mag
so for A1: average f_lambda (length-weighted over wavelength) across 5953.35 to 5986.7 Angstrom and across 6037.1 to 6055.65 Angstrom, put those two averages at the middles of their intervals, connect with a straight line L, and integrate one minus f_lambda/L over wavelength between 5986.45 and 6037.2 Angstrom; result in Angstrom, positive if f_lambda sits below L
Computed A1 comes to 0.1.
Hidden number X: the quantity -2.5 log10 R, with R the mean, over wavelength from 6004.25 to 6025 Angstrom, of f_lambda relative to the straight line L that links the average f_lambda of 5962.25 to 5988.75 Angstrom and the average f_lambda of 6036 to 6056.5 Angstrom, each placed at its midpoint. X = 0.00 mag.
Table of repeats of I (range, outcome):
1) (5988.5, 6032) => 7.14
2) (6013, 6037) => 7.11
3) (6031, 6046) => 7.05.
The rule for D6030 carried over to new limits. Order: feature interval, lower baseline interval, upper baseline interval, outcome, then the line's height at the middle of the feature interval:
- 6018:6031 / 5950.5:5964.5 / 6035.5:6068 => 0.001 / 7.1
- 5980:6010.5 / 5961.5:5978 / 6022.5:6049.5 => 0.000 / 7.16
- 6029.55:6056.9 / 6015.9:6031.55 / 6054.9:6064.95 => -0.001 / 7.06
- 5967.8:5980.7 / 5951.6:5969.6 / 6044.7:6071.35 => -0.006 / 7.19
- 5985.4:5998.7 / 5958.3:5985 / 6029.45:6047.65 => 0.006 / 7.17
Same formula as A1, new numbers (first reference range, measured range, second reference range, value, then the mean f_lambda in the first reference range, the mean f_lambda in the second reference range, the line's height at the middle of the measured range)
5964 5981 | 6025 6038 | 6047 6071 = 0.0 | 7.24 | 7.05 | 7.11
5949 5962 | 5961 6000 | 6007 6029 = 0.2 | 7.25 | 7.15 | 7.21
